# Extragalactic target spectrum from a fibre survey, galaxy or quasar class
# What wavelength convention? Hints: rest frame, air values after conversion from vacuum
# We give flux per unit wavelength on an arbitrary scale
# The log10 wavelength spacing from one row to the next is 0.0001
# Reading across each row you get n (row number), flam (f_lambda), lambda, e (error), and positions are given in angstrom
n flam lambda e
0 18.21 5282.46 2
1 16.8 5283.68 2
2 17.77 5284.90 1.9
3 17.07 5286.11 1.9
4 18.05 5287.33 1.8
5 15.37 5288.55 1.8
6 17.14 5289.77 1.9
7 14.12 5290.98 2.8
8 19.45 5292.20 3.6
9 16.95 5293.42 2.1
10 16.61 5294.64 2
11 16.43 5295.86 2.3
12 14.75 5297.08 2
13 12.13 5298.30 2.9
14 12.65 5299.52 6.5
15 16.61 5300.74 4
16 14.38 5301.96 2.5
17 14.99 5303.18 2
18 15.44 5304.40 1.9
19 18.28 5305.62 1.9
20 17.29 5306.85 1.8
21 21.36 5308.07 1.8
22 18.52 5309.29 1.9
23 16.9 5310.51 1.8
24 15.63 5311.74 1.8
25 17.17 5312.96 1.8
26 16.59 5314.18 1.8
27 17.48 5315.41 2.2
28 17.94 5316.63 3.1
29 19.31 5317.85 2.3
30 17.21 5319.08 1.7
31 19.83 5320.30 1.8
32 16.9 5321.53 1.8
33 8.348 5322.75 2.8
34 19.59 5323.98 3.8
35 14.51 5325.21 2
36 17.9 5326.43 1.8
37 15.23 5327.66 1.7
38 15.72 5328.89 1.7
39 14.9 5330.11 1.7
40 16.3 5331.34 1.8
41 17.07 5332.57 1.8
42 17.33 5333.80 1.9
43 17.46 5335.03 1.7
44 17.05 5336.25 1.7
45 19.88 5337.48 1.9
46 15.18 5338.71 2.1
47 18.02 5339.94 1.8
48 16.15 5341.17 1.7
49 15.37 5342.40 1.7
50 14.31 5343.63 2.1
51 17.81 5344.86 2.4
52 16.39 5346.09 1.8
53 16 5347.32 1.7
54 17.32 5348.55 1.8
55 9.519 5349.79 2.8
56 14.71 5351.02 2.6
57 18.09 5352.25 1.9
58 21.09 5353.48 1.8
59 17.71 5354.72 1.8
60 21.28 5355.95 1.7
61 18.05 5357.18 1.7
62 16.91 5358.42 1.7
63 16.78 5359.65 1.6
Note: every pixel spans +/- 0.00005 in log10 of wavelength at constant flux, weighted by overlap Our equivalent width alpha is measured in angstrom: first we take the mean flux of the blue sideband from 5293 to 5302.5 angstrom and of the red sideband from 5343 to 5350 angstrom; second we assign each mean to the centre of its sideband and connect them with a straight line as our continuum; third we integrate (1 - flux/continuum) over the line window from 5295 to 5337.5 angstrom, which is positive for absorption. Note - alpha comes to -3.6 angstrom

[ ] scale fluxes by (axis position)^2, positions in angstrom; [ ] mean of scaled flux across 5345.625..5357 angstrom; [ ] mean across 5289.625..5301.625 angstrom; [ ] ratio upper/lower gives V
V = 1.11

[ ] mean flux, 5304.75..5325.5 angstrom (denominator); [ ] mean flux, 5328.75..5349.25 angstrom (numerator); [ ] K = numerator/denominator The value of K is 0.96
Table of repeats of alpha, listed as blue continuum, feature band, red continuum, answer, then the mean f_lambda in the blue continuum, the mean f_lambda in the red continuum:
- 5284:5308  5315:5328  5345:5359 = -0.2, 16.2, 17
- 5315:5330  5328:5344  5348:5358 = 0.3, 16.6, 17.2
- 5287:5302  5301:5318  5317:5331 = -1.2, 15.7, 16.3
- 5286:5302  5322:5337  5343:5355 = 0.1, 15.8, 16.2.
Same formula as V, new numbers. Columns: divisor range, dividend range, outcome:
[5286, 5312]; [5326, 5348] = 1.03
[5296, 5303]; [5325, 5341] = 1.18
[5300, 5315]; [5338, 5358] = 1.00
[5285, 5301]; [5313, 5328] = 1.06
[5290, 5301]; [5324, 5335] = 1.07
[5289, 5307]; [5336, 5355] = 1.07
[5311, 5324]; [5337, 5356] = 1.00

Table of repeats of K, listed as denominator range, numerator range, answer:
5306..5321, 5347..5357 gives 0.95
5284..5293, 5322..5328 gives 0.89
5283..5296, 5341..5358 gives 0.99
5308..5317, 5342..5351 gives 0.87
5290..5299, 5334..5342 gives 1.09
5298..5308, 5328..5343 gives 1.07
